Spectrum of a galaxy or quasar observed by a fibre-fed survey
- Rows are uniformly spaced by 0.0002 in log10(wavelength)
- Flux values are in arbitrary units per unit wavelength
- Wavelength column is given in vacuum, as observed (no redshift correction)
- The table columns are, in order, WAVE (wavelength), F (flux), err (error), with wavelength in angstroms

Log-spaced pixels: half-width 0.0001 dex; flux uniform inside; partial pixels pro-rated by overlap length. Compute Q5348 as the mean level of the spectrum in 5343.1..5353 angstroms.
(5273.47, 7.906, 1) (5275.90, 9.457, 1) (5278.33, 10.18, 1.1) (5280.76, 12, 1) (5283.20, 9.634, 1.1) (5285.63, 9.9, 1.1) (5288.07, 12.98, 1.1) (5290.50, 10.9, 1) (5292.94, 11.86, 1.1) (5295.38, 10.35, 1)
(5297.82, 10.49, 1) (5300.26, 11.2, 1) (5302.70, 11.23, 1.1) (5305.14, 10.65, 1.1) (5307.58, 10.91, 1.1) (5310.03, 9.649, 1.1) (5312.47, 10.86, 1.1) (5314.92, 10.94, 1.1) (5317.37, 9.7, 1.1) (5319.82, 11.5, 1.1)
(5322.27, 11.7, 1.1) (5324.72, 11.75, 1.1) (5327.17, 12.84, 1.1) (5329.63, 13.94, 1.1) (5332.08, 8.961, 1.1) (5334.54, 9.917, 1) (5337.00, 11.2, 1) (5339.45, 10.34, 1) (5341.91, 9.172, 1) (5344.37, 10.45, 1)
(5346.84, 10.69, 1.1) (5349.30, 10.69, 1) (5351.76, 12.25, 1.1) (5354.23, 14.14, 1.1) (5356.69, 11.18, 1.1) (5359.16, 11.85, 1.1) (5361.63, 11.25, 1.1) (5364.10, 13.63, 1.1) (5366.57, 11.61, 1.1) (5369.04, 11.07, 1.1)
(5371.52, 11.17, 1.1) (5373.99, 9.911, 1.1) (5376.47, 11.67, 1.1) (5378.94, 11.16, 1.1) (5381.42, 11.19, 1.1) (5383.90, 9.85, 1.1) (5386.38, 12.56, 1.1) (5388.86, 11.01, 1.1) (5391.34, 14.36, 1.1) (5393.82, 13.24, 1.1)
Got 11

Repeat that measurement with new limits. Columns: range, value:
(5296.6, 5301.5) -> 10.8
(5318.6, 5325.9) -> 11.7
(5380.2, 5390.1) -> 11.2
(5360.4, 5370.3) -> 11.9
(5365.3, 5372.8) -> 11.3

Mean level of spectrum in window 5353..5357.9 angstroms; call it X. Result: 12.7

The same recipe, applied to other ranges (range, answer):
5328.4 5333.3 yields 11.5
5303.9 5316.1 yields 10.6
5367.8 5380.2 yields 11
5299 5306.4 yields 11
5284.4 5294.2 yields 11.4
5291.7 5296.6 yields 11.1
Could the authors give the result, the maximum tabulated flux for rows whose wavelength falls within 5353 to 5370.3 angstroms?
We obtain 14.14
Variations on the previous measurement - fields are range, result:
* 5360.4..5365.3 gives 13.63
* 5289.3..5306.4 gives 11.86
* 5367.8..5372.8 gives 11.17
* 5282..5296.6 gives 12.98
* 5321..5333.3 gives 13.94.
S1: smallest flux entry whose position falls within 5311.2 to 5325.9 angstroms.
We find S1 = 9.7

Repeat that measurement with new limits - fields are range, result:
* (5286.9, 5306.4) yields 10.35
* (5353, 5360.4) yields 11.18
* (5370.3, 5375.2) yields 9.911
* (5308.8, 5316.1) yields 9.649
